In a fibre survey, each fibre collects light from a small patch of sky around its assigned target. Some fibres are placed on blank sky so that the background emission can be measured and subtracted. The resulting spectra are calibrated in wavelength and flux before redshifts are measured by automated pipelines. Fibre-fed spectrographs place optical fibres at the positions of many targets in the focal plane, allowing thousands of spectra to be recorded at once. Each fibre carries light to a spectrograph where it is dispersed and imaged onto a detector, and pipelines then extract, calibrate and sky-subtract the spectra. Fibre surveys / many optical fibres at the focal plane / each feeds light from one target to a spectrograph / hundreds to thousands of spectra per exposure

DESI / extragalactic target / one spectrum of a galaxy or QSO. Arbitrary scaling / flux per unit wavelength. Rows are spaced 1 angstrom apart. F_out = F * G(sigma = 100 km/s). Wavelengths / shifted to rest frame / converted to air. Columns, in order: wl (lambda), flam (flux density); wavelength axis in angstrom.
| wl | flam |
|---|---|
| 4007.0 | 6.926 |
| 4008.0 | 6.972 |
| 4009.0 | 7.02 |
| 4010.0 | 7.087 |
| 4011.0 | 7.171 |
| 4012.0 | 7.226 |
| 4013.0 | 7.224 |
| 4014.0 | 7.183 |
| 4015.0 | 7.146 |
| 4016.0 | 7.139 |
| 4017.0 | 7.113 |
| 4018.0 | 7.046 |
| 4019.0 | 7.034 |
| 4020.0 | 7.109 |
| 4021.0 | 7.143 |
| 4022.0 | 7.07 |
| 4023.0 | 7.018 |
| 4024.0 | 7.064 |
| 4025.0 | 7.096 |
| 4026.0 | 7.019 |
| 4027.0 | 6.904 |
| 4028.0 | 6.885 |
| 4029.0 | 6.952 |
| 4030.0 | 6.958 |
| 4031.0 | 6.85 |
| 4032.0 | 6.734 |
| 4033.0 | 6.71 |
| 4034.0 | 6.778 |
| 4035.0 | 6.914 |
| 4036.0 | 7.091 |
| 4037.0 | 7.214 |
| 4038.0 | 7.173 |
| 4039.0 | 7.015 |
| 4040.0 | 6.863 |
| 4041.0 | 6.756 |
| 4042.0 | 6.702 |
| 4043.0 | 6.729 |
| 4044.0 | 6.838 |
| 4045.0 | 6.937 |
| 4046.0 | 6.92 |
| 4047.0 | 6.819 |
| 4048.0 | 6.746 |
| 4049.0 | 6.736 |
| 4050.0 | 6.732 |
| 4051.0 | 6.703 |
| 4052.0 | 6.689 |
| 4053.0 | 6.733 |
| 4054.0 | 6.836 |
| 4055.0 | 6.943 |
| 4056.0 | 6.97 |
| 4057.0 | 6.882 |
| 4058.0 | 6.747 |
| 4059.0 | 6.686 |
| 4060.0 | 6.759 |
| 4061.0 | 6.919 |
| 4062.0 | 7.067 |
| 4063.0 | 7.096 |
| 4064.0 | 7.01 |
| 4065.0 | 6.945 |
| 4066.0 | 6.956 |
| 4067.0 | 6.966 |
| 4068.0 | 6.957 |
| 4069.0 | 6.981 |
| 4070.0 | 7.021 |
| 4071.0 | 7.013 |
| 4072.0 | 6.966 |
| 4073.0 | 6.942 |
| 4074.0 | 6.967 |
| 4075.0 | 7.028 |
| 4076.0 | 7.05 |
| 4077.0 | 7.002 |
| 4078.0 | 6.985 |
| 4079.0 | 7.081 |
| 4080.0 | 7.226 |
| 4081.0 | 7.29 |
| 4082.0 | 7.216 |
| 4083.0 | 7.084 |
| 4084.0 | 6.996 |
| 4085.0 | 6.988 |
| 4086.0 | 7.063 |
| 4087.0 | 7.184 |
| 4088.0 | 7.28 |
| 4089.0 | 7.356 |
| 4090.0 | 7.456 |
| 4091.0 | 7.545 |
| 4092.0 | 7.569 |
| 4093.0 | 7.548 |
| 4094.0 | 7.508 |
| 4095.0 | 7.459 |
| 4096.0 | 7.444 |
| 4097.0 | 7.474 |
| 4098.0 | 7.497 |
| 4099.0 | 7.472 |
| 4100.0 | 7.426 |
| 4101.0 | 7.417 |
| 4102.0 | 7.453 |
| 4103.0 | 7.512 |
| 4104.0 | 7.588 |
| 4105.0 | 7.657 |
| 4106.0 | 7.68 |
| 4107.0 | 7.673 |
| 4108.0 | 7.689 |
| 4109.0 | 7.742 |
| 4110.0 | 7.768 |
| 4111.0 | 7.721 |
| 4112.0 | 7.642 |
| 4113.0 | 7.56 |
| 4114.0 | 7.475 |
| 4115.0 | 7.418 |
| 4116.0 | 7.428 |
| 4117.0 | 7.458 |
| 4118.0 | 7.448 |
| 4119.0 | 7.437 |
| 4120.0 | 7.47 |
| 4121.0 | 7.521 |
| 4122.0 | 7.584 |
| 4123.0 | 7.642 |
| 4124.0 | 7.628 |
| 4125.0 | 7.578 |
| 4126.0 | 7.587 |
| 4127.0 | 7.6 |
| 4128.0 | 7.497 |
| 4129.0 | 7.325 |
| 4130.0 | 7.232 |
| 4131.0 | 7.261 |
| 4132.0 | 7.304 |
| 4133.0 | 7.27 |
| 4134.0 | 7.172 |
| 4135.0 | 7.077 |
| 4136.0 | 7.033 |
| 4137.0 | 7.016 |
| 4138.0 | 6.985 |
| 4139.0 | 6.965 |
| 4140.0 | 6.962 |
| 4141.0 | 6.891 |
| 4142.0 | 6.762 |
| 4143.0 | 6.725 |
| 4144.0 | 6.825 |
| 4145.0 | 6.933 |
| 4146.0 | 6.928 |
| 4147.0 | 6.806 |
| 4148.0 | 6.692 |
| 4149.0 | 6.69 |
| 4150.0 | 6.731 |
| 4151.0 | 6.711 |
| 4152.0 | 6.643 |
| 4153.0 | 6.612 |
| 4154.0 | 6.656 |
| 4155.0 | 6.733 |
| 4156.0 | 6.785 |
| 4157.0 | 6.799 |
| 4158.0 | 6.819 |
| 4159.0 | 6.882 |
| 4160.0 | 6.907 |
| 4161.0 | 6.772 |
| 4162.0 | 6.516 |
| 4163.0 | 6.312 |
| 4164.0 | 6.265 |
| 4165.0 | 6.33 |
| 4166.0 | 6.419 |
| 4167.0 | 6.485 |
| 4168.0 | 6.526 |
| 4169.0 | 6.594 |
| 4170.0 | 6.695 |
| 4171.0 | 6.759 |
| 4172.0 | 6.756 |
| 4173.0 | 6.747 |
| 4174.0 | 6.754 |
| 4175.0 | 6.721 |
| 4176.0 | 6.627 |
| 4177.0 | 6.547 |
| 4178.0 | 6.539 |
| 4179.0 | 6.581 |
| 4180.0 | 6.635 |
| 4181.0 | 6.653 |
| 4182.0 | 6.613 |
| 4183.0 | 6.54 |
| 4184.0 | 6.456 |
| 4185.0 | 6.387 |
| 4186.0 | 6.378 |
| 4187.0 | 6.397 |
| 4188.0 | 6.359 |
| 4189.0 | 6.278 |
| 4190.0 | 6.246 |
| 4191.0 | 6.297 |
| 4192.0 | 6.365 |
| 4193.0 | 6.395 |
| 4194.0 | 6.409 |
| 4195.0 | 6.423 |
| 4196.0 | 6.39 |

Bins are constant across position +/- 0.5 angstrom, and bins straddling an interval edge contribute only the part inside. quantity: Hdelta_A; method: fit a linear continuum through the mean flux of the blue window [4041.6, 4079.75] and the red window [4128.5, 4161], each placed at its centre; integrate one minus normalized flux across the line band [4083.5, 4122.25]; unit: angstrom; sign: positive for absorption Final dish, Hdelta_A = -3.21 angstrom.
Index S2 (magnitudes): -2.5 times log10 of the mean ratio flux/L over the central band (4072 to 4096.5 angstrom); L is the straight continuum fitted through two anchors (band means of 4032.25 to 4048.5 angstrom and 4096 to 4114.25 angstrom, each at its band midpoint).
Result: 0.02 mag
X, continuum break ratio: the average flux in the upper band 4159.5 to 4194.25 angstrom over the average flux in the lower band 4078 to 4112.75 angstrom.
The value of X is 0.88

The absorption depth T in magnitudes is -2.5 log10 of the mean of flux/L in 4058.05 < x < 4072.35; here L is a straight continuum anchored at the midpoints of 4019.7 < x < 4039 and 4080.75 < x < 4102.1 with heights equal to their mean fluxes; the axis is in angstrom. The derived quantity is 0.04 mag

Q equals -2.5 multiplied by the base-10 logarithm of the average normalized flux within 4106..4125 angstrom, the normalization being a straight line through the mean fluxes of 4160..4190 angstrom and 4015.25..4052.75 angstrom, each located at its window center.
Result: -0.133 mag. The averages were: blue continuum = 6.92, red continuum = 6.54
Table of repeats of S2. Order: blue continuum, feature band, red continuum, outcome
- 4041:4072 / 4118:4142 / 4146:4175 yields -0.09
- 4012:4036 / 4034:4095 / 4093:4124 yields 0.04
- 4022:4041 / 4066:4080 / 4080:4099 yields 0.03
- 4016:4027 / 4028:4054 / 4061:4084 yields 0.03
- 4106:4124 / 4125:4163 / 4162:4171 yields 0.00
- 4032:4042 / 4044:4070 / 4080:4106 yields 0.03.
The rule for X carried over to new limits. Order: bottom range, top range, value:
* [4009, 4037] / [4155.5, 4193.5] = 0.93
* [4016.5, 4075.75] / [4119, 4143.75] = 1.05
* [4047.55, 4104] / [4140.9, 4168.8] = 0.94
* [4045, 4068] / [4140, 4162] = 0.99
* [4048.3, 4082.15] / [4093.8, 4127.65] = 1.09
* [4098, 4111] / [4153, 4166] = 0.87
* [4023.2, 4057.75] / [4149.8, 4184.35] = 0.96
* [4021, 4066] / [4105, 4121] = 1.10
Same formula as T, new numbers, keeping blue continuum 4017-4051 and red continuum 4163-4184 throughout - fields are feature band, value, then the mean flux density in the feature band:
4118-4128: -0.13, 7.55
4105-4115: -0.14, 7.65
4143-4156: -0.02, 6.75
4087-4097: -0.10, 7.45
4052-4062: 0.01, 6.84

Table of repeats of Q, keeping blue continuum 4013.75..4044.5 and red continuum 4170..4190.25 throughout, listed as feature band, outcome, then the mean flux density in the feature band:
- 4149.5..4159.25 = -0.017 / 6.73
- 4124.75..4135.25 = -0.102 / 7.36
